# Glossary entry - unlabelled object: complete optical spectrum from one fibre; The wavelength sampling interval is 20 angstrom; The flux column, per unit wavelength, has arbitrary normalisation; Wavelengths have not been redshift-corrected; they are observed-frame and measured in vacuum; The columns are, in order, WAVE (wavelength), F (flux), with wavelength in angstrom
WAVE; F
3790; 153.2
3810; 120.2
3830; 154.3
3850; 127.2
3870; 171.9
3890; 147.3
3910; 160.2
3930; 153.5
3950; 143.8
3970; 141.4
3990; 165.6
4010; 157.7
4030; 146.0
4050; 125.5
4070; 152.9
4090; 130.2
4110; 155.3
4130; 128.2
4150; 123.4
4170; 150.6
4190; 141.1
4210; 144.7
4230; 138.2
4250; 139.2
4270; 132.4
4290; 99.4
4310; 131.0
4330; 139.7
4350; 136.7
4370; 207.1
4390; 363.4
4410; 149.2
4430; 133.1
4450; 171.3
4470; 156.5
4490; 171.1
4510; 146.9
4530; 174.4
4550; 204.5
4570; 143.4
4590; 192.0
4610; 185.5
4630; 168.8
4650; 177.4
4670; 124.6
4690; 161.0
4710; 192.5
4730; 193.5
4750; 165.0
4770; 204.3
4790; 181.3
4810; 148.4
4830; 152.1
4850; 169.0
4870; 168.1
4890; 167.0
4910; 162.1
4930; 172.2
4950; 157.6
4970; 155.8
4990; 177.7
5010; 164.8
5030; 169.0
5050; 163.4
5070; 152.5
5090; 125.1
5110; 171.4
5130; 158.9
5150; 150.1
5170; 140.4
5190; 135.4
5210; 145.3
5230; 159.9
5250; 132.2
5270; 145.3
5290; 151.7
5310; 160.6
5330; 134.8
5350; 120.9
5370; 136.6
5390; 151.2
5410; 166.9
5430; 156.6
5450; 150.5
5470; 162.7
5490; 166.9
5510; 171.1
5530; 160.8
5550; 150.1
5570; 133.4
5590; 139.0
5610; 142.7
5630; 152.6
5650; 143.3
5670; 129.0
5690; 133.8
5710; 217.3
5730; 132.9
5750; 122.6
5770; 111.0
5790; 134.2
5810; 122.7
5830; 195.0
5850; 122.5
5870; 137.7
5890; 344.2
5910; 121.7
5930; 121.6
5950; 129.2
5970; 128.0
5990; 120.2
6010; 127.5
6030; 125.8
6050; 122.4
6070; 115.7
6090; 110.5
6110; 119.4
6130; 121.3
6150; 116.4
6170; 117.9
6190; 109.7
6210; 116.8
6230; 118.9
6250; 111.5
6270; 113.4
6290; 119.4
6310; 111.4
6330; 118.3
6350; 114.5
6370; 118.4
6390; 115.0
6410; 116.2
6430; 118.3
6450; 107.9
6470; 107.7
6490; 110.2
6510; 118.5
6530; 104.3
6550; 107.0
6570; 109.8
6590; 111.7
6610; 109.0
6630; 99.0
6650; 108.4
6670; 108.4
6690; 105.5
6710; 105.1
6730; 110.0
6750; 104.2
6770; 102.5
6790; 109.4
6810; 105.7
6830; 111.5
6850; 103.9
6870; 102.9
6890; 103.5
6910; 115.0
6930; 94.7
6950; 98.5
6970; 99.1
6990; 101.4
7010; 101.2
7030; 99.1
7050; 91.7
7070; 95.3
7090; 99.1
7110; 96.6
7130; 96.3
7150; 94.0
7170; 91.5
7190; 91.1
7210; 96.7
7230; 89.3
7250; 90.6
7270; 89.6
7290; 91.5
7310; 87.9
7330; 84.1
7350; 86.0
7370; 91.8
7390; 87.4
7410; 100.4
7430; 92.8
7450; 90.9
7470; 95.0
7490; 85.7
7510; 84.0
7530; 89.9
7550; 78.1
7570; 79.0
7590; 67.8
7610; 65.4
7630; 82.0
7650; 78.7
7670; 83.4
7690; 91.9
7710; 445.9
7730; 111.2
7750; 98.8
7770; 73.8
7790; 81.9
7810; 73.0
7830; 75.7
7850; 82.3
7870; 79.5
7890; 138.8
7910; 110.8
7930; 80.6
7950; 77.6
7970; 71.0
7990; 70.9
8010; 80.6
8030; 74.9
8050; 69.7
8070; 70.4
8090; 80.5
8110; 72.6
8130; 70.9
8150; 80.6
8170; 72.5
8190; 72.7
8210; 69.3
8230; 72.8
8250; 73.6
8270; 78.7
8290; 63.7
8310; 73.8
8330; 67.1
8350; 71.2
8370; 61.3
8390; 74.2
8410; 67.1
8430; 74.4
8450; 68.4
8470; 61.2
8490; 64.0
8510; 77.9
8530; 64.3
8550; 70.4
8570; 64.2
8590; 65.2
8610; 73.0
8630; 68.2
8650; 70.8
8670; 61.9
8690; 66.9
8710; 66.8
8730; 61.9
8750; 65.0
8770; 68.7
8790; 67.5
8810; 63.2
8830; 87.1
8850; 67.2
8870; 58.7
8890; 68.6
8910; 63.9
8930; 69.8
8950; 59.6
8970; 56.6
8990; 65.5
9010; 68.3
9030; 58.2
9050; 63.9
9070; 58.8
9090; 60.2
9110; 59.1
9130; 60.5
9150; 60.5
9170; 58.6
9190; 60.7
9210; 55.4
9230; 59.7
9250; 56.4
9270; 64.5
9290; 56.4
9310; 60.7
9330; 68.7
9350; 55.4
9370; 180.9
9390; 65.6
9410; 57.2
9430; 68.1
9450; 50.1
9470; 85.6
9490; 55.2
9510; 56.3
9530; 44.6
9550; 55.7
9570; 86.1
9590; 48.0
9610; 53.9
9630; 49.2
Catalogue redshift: 0.175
